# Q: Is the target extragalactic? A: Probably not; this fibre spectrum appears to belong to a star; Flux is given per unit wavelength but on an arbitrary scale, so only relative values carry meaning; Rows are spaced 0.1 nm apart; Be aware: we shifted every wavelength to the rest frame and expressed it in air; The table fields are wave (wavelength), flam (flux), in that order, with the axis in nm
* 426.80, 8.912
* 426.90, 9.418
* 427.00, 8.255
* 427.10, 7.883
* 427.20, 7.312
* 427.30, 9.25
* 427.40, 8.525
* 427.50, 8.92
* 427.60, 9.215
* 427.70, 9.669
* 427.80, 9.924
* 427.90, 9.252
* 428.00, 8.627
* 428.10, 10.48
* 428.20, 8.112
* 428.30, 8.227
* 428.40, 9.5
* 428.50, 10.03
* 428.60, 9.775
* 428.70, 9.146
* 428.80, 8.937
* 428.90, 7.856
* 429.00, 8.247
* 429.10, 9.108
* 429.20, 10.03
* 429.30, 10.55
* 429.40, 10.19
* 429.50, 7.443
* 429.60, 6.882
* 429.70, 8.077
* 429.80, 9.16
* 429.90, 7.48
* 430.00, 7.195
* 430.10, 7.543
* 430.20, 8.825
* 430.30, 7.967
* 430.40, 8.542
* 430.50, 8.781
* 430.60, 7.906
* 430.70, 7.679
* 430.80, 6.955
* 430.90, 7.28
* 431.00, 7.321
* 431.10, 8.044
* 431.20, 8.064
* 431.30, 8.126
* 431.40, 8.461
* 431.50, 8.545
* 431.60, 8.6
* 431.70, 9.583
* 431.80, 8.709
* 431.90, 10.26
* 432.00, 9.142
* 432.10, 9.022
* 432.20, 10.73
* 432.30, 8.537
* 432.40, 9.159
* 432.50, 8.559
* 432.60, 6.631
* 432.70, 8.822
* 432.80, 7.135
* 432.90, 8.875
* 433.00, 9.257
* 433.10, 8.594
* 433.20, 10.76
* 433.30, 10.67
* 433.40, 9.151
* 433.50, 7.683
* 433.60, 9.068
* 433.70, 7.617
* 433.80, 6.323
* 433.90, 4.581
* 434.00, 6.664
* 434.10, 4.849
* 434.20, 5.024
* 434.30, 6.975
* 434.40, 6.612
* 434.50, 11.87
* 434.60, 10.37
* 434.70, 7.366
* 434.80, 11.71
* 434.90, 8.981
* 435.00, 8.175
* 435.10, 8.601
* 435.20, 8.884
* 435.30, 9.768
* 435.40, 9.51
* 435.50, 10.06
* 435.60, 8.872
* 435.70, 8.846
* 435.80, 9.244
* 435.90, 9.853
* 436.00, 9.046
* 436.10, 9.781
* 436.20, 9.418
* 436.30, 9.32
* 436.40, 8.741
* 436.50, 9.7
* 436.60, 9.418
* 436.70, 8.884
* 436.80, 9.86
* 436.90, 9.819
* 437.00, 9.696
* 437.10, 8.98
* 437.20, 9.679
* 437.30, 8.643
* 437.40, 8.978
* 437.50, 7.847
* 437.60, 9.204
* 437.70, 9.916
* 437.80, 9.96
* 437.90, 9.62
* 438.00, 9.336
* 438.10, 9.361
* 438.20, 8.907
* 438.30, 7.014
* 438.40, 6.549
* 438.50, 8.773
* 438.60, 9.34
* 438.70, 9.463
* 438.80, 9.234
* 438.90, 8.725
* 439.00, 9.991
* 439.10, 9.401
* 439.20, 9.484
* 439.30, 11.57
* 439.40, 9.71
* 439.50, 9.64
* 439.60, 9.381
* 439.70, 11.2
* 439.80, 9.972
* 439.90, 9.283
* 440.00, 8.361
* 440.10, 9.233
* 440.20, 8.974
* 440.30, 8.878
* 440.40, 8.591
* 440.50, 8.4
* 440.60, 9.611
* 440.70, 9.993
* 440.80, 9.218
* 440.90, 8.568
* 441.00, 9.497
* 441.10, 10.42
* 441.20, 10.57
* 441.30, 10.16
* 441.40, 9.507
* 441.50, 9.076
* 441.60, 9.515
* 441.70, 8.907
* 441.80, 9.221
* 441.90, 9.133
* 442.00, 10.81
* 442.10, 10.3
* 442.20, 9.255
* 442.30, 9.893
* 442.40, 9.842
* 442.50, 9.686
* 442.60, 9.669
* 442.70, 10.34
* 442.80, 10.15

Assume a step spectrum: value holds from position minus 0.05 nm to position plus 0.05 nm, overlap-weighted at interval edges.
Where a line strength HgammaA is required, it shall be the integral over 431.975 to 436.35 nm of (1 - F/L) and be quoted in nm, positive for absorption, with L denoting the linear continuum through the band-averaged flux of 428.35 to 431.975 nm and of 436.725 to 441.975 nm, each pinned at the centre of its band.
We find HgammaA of 0.117 nm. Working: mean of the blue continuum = 8.53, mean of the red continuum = 9.32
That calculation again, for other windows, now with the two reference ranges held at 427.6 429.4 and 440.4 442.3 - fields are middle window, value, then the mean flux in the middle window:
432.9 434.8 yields 0.26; 8.09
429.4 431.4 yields 0.30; 7.93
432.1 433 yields 0.07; 8.62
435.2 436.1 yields 0.00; 9.39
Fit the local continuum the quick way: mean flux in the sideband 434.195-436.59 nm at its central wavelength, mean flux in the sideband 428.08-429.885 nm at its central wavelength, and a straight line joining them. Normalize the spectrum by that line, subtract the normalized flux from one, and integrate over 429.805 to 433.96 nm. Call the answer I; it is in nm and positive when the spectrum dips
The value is 0.31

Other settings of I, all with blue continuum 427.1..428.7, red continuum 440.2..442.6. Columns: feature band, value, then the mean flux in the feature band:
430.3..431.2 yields 0.13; 7.84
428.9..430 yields 0.06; 8.61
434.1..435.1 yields 0.10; 8.38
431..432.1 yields 0.06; 8.7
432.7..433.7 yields 0.03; 8.94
